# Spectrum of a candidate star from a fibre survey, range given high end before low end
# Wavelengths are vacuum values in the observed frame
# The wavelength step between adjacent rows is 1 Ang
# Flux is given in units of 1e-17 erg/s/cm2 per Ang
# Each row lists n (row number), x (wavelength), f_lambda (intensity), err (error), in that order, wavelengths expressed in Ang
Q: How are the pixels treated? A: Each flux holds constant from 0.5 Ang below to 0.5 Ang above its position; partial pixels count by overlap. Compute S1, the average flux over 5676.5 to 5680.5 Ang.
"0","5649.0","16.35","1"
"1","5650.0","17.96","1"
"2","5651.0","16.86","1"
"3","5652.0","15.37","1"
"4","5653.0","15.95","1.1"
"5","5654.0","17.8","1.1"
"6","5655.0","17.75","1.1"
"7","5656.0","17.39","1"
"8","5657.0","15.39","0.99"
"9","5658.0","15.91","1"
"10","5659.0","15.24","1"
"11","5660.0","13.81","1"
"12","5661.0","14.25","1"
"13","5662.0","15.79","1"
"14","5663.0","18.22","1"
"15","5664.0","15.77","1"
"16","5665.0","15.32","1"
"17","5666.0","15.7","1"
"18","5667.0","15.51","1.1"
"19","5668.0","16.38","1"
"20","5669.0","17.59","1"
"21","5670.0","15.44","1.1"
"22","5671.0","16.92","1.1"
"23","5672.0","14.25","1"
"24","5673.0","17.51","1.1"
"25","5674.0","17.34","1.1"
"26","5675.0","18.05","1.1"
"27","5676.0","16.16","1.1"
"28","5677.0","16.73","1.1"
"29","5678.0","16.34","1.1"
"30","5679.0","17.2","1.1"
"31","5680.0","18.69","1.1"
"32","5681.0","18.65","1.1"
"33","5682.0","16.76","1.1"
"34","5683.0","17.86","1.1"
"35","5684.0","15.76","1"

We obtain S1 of 17.2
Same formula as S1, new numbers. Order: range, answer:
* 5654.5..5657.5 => 16.8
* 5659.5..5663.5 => 15.5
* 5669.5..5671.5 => 16.2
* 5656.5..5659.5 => 15.5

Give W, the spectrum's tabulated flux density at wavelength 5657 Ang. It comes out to 15.39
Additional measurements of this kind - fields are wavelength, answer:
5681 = 18.65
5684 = 15.76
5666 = 15.7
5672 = 14.25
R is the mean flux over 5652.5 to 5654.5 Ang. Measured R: 16.9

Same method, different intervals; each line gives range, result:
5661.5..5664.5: 16.6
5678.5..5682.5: 17.8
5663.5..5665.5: 15.5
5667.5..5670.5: 16.5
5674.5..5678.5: 16.8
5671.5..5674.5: 16.4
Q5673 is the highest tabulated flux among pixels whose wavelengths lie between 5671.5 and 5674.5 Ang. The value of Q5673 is 17.51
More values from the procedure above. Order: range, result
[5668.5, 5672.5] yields 17.59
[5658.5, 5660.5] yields 15.24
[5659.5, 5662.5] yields 15.79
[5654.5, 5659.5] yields 17.75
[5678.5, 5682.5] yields 18.69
